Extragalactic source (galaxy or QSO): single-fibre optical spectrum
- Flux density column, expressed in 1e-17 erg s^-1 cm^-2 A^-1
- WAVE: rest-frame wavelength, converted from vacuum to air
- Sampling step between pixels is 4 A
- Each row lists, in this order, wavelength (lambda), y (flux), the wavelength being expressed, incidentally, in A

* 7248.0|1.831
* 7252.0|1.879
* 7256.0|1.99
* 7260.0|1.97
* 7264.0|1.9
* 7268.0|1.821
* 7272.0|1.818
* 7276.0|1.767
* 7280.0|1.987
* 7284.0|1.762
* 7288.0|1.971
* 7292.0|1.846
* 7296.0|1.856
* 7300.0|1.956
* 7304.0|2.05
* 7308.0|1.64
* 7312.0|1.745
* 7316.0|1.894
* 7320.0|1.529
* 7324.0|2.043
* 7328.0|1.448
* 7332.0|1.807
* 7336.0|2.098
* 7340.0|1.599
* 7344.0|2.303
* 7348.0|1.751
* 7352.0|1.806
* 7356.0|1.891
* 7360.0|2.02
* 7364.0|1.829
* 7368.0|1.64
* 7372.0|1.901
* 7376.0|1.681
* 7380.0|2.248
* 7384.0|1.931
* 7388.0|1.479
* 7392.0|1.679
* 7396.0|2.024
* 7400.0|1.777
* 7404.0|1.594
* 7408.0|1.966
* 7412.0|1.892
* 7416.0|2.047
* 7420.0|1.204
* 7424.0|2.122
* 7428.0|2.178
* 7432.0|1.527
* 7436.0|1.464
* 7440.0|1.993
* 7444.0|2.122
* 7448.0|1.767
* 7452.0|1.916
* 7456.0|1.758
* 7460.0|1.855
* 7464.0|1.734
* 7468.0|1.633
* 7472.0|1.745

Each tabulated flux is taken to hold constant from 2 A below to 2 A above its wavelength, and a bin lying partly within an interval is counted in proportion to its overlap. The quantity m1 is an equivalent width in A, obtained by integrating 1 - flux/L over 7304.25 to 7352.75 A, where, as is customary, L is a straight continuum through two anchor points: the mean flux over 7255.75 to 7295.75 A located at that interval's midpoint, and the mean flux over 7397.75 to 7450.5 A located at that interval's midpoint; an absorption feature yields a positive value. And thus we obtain 1.13 A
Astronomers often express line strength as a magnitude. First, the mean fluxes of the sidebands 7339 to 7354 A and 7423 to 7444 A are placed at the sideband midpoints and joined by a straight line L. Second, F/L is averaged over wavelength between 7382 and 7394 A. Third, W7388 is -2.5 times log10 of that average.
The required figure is 0.11 mag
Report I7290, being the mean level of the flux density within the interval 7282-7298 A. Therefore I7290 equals 1.86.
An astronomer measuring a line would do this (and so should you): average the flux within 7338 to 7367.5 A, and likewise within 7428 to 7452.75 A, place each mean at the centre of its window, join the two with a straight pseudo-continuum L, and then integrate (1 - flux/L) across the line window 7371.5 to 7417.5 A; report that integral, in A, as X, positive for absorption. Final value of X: 0.0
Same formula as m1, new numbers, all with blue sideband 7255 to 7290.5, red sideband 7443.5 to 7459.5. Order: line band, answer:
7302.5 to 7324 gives 1.0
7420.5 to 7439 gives 0.9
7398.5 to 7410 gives 0.6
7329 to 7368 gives 0.0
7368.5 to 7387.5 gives -0.1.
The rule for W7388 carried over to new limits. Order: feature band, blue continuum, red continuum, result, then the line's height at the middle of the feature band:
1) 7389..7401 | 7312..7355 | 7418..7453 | 0.01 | 1.81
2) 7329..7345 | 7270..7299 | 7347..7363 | -0.02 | 1.87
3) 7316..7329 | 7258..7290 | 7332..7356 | 0.10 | 1.89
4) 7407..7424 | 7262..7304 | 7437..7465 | 0.04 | 1.87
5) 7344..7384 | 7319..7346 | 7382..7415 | -0.04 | 1.82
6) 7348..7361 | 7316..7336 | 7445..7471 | -0.06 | 1.77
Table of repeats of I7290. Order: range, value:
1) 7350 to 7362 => 1.91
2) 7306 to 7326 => 1.77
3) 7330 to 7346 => 1.95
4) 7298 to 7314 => 1.85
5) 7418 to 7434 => 1.76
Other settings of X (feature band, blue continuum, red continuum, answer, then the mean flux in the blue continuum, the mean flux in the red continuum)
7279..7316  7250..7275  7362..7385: 0.4 A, 1.89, 1.87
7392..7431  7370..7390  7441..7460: 0.4 A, 1.85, 1.89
